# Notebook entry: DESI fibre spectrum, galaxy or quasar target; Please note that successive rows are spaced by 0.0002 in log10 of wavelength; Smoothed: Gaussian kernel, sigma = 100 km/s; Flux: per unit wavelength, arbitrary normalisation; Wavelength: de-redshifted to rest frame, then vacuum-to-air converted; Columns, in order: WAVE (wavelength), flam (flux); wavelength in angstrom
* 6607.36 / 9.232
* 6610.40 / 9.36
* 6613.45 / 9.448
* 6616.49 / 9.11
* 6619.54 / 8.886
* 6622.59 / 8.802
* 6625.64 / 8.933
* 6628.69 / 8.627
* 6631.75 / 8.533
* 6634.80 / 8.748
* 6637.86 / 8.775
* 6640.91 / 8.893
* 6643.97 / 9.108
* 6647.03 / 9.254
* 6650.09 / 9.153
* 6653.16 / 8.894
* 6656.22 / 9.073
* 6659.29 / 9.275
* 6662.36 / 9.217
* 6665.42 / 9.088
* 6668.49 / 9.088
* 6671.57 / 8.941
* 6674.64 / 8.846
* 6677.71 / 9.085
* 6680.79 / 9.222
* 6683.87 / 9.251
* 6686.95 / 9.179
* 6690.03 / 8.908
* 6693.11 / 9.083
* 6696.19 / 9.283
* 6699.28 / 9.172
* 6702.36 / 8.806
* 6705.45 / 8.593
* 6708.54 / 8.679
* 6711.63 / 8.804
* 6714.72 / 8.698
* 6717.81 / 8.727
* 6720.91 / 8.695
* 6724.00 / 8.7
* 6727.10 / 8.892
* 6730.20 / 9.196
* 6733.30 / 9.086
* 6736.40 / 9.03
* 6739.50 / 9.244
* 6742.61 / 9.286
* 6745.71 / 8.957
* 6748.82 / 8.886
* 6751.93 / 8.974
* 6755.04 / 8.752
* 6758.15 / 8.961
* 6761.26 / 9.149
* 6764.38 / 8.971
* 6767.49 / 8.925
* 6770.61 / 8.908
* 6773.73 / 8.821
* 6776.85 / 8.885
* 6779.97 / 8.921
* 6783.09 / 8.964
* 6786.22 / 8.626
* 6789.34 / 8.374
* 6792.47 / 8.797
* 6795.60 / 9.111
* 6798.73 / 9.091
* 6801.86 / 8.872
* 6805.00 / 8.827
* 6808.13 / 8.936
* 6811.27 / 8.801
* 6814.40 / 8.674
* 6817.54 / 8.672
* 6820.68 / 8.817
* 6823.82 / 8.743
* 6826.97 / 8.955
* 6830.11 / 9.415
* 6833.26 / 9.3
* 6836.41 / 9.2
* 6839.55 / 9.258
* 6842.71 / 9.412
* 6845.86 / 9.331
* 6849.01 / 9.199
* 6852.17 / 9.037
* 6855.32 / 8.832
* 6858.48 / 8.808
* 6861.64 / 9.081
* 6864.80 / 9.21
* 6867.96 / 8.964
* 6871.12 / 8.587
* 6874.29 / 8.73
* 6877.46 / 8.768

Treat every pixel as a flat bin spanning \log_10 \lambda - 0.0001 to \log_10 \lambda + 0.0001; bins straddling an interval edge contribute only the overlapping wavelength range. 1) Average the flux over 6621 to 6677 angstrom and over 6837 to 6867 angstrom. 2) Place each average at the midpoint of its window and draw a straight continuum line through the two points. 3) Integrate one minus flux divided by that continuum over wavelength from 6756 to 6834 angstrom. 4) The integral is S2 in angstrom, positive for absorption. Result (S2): 1.6 angstrom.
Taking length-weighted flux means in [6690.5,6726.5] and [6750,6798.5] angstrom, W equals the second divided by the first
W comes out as 1.00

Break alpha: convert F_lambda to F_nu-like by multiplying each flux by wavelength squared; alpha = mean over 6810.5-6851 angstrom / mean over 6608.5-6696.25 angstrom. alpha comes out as 1.1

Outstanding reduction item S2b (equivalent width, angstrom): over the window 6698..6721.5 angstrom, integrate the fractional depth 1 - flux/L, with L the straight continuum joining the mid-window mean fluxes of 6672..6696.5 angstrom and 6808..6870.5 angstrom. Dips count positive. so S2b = 0.8 angstrom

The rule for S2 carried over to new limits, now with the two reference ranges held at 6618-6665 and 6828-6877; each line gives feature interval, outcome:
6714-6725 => 0.4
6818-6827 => 0.3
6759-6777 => 0.2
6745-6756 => 0.1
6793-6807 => 0.1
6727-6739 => -0.1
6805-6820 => 0.5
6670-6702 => -0.4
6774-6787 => 0.3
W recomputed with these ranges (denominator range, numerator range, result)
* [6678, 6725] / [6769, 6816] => 0.99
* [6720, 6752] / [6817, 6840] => 1.01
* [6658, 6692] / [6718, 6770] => 0.99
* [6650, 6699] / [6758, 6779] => 0.98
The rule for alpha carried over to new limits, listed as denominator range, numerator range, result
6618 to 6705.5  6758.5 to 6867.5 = 1.04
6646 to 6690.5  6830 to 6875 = 1.05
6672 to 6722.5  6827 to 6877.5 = 1.06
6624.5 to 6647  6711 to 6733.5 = 1.03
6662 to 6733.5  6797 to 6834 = 1.03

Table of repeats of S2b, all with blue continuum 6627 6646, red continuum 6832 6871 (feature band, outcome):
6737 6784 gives 0.03 angstrom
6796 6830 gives 0.70 angstrom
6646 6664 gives -0.65 angstrom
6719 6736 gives 0.03 angstrom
